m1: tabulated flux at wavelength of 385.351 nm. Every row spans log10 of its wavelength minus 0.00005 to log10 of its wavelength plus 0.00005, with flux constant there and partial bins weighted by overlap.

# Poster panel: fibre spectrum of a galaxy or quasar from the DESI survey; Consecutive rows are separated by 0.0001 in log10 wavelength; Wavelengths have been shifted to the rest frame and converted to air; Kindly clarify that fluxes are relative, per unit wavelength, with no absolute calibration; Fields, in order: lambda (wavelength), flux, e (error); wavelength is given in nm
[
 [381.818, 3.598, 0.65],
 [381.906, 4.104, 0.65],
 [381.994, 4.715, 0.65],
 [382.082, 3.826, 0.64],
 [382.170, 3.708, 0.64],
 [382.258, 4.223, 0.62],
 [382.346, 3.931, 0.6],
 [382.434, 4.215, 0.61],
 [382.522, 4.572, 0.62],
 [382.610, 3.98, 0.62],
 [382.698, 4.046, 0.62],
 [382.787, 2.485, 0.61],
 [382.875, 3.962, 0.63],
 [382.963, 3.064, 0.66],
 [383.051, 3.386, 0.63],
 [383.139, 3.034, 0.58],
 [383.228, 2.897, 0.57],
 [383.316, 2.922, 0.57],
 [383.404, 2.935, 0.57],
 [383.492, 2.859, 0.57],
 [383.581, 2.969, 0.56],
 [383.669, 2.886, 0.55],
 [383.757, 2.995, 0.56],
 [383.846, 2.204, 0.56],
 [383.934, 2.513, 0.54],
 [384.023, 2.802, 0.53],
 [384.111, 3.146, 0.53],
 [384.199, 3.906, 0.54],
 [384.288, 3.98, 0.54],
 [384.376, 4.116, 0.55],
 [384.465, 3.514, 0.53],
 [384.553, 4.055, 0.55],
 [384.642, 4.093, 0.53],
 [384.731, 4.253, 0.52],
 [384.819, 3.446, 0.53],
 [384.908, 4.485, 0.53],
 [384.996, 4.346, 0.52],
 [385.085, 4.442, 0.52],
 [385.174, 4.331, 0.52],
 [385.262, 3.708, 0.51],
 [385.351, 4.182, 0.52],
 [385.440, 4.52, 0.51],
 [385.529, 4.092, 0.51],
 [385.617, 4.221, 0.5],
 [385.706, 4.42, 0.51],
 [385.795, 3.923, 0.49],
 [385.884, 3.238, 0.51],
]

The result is 4.182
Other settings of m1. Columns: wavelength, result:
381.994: 4.715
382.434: 4.215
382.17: 3.708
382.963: 3.064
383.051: 3.386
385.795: 3.923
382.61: 3.98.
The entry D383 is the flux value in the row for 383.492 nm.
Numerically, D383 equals 2.859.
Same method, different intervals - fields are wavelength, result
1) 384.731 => 4.253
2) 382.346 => 3.931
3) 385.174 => 4.331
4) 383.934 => 2.513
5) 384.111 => 3.146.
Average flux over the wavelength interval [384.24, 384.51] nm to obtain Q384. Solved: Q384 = 3.87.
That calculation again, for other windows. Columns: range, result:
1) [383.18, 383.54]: 2.9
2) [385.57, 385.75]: 4.33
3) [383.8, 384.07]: 2.51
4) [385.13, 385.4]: 4.08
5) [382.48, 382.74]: 4.2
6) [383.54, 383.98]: 2.71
